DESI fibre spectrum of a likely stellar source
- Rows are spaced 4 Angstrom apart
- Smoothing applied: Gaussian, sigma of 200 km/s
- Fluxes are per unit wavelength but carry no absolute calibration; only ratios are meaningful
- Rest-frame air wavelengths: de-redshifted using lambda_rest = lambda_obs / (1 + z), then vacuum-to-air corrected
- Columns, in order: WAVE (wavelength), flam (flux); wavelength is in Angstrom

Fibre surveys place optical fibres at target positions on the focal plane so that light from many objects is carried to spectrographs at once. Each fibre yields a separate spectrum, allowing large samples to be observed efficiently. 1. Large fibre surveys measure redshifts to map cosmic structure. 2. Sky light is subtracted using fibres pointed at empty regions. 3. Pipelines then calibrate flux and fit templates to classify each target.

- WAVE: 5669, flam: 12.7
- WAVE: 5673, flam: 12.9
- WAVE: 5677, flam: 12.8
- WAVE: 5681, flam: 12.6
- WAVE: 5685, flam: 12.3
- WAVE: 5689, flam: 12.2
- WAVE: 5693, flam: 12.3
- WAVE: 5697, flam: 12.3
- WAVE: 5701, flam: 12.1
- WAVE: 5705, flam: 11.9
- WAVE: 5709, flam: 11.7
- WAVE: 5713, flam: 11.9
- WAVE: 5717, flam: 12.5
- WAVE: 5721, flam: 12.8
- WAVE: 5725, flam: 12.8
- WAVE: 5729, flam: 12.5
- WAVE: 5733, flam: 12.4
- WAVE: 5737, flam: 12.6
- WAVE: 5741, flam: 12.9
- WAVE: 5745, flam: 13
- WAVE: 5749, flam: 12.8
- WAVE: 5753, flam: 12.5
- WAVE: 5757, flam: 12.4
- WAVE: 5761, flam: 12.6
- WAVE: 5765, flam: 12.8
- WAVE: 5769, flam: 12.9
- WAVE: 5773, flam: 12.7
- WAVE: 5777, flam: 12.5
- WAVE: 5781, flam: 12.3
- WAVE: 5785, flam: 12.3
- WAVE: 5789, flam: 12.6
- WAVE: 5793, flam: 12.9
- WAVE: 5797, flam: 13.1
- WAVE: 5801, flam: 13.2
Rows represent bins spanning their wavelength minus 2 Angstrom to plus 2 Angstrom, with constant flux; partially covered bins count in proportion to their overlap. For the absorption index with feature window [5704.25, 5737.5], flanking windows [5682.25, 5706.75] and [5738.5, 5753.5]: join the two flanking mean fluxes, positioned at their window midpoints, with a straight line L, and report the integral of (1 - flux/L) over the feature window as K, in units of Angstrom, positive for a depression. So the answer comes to 0.45 Angstrom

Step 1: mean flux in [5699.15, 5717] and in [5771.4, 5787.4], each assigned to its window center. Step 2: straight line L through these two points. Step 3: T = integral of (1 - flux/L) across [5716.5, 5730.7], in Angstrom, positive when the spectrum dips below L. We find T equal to -0.7 Angstrom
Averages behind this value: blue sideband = 12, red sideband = 12.4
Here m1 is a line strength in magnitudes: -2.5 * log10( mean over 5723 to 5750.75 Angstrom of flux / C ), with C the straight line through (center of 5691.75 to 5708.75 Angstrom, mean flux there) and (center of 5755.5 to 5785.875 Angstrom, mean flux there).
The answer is -0.032 mag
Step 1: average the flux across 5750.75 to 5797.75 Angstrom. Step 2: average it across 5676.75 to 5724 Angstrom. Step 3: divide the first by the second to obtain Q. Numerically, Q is 1.03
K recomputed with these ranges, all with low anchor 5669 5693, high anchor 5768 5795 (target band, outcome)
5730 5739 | 0.1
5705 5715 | 0.6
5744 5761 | -0.1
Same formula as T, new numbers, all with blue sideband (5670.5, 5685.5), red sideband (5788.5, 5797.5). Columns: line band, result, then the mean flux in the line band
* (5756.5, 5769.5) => 0.1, 12.7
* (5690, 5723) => 1.4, 12.2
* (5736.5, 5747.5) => -0.1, 12.9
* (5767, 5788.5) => 0.5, 12.5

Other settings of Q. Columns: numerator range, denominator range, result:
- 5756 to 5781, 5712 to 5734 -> 1.01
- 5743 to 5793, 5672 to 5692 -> 1.01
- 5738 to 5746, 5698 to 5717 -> 1.08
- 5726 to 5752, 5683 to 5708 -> 1.04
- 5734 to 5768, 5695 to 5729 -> 1.04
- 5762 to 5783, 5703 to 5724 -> 1.04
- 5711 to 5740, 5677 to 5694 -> 1.01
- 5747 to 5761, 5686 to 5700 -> 1.03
